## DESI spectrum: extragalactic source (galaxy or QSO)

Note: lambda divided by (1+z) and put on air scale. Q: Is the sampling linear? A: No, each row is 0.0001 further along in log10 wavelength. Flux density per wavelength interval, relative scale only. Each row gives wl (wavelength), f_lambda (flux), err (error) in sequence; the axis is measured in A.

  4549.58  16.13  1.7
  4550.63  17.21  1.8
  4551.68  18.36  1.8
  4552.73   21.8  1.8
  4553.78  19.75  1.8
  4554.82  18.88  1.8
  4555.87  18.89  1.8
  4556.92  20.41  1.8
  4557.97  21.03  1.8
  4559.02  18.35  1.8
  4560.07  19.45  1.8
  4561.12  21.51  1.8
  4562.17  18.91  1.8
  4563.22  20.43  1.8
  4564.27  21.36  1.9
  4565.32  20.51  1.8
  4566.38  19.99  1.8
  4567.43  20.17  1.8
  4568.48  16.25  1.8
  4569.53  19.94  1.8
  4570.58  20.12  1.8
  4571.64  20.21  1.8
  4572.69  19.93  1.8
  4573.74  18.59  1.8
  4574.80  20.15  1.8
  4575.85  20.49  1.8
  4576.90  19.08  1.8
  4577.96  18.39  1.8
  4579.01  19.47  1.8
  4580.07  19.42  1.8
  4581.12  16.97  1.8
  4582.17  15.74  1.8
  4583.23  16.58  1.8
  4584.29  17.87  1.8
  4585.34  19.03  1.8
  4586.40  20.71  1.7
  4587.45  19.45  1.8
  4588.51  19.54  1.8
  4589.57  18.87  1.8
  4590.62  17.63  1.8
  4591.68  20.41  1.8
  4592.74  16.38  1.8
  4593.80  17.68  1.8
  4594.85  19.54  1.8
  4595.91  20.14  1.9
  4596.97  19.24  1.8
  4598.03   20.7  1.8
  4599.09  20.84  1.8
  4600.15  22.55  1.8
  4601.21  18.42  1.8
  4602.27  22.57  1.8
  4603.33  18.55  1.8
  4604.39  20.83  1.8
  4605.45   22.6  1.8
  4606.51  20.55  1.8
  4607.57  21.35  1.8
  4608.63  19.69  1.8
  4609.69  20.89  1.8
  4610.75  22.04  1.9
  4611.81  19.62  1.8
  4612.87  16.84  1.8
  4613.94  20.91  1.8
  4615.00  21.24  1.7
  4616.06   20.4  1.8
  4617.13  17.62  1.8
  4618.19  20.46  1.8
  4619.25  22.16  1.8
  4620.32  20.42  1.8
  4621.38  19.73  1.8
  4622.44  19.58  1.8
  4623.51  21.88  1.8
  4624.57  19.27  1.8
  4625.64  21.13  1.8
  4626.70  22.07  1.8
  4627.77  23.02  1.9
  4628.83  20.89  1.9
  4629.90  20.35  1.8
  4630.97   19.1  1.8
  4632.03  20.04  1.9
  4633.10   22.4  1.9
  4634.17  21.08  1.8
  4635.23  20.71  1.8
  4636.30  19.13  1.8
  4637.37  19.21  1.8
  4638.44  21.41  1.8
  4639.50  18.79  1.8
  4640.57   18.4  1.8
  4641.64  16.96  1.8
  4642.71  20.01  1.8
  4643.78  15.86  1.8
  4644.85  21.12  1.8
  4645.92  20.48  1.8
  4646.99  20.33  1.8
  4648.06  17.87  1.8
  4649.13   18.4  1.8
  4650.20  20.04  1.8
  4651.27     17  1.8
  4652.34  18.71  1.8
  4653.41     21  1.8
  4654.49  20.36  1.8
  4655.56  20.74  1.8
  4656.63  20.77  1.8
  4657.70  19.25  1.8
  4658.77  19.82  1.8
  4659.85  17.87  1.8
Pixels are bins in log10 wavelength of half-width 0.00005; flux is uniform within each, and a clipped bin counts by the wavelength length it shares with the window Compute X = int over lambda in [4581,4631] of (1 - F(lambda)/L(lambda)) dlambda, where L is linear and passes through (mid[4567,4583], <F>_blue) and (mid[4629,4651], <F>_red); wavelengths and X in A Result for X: -1.7 A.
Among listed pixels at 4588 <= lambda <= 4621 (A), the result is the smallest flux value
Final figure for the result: 16.38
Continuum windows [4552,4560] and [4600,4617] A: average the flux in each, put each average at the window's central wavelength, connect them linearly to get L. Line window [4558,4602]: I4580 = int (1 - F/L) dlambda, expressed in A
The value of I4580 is 1.7 A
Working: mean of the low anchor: 19.8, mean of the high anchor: 20.5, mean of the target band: 19.3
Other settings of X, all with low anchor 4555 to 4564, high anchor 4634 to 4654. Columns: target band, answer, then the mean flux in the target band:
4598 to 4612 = -0.92 A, 20.8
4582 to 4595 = 0.80 A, 18.5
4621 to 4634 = -0.96 A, 20.8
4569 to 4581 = 0.14 A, 19.5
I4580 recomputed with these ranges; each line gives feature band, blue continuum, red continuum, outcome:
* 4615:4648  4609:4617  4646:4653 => -1.04 A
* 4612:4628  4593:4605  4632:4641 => -0.23 A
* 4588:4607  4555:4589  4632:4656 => -0.42 A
